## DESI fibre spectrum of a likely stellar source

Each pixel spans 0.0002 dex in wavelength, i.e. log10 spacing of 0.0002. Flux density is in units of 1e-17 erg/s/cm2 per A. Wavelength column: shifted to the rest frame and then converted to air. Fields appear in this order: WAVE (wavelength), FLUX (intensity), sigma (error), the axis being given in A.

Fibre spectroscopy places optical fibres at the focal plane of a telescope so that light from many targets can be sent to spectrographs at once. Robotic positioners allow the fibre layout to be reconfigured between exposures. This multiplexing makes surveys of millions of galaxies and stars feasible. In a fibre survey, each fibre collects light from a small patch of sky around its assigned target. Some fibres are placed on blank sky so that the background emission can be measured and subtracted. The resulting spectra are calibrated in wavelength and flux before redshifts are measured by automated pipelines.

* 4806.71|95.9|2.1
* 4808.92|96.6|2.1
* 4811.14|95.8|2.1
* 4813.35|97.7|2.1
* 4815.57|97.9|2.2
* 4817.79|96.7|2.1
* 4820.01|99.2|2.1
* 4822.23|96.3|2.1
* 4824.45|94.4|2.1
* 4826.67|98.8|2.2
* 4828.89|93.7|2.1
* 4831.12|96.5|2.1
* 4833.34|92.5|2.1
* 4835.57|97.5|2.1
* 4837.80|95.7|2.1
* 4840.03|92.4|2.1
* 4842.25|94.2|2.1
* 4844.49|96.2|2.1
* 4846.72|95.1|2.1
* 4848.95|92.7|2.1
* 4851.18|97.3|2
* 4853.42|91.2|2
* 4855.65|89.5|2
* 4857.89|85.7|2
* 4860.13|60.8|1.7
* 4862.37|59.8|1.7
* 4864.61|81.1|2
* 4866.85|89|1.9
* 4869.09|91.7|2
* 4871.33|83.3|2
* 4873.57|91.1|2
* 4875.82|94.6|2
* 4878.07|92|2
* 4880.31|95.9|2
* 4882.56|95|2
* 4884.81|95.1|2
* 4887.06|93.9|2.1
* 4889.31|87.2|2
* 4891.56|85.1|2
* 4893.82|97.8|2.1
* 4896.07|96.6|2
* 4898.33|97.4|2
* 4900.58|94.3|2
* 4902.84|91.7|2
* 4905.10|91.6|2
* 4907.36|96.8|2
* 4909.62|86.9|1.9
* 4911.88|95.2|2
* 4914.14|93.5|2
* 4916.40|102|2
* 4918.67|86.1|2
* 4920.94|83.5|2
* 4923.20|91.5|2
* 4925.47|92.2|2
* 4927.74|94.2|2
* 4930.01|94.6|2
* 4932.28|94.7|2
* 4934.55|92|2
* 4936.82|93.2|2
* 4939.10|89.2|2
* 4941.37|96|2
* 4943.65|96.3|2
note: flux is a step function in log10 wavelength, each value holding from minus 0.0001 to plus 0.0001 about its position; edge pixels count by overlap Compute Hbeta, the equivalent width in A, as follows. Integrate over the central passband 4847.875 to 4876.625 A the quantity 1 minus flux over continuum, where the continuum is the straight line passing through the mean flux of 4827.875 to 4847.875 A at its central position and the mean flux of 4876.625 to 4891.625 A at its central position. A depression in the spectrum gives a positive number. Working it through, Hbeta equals 2.6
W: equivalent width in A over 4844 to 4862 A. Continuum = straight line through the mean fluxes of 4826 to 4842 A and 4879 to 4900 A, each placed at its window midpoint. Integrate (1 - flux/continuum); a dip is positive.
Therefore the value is 1.4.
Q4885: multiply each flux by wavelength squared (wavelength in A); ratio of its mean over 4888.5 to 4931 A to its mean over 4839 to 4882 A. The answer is 1.1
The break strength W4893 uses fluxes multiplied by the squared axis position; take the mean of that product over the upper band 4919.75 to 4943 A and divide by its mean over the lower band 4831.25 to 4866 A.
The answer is 1.08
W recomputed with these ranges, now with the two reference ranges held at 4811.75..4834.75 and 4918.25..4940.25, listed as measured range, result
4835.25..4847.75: 0.06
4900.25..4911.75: 0.01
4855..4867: 2.32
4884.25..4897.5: 0.07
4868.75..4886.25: 0.26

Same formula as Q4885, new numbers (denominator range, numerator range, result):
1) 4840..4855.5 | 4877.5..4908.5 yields 1.01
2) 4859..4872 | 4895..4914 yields 1.23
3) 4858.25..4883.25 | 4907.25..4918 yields 1.13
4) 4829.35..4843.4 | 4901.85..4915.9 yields 1.01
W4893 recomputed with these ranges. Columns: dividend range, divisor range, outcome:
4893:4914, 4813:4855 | 1.02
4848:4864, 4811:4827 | 0.86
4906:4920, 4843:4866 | 1.12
